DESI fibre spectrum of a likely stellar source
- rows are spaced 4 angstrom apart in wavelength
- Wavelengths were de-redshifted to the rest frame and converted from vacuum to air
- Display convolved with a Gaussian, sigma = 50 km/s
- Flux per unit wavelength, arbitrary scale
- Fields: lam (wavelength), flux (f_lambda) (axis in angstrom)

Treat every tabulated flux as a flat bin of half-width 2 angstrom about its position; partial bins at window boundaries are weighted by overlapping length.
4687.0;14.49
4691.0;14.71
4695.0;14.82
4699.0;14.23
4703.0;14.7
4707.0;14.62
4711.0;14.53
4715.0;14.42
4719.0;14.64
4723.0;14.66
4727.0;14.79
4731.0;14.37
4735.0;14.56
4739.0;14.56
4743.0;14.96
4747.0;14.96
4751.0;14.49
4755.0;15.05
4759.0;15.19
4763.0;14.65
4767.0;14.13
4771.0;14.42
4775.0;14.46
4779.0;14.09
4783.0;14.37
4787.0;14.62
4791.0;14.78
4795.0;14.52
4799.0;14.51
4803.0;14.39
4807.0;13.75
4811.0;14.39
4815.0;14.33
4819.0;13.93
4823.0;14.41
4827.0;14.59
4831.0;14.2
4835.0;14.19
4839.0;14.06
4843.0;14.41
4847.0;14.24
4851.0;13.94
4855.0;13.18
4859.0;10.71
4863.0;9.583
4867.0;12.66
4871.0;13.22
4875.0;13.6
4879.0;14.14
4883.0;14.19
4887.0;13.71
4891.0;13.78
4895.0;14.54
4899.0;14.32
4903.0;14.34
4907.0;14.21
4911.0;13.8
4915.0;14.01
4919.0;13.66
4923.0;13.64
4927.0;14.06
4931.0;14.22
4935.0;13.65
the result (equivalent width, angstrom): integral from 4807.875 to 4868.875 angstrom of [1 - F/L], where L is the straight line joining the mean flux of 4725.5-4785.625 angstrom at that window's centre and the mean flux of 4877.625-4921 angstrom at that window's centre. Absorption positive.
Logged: 3.3 angstrom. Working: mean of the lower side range 14.6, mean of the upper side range 14.1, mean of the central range 13.5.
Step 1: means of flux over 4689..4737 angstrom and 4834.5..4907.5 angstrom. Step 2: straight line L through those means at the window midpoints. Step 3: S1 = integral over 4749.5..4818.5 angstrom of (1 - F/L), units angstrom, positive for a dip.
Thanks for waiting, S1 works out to -1.8 angstrom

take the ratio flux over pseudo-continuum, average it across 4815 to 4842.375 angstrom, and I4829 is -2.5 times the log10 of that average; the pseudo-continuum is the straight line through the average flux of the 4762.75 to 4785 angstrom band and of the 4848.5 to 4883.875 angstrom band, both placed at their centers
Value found -0.07 mag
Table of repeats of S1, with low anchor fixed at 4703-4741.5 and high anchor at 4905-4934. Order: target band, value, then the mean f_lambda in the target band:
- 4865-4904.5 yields 0.6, 13.8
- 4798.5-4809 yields 0.1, 14.2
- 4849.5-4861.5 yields 1.5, 12.4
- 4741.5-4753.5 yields -0.3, 14.8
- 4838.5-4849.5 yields -0.1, 14.2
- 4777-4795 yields -0.1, 14.5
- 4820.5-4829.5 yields -0.1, 14.5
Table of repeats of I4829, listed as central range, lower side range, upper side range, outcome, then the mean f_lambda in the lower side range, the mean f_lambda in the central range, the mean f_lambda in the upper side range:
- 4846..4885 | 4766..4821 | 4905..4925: 0.09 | 14.3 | 12.9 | 13.9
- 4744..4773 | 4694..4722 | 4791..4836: -0.02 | 14.6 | 14.7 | 14.3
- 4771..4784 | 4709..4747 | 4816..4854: 0.01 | 14.6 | 14.3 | 14.2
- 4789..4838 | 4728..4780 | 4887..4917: 0.01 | 14.6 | 14.3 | 14.1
